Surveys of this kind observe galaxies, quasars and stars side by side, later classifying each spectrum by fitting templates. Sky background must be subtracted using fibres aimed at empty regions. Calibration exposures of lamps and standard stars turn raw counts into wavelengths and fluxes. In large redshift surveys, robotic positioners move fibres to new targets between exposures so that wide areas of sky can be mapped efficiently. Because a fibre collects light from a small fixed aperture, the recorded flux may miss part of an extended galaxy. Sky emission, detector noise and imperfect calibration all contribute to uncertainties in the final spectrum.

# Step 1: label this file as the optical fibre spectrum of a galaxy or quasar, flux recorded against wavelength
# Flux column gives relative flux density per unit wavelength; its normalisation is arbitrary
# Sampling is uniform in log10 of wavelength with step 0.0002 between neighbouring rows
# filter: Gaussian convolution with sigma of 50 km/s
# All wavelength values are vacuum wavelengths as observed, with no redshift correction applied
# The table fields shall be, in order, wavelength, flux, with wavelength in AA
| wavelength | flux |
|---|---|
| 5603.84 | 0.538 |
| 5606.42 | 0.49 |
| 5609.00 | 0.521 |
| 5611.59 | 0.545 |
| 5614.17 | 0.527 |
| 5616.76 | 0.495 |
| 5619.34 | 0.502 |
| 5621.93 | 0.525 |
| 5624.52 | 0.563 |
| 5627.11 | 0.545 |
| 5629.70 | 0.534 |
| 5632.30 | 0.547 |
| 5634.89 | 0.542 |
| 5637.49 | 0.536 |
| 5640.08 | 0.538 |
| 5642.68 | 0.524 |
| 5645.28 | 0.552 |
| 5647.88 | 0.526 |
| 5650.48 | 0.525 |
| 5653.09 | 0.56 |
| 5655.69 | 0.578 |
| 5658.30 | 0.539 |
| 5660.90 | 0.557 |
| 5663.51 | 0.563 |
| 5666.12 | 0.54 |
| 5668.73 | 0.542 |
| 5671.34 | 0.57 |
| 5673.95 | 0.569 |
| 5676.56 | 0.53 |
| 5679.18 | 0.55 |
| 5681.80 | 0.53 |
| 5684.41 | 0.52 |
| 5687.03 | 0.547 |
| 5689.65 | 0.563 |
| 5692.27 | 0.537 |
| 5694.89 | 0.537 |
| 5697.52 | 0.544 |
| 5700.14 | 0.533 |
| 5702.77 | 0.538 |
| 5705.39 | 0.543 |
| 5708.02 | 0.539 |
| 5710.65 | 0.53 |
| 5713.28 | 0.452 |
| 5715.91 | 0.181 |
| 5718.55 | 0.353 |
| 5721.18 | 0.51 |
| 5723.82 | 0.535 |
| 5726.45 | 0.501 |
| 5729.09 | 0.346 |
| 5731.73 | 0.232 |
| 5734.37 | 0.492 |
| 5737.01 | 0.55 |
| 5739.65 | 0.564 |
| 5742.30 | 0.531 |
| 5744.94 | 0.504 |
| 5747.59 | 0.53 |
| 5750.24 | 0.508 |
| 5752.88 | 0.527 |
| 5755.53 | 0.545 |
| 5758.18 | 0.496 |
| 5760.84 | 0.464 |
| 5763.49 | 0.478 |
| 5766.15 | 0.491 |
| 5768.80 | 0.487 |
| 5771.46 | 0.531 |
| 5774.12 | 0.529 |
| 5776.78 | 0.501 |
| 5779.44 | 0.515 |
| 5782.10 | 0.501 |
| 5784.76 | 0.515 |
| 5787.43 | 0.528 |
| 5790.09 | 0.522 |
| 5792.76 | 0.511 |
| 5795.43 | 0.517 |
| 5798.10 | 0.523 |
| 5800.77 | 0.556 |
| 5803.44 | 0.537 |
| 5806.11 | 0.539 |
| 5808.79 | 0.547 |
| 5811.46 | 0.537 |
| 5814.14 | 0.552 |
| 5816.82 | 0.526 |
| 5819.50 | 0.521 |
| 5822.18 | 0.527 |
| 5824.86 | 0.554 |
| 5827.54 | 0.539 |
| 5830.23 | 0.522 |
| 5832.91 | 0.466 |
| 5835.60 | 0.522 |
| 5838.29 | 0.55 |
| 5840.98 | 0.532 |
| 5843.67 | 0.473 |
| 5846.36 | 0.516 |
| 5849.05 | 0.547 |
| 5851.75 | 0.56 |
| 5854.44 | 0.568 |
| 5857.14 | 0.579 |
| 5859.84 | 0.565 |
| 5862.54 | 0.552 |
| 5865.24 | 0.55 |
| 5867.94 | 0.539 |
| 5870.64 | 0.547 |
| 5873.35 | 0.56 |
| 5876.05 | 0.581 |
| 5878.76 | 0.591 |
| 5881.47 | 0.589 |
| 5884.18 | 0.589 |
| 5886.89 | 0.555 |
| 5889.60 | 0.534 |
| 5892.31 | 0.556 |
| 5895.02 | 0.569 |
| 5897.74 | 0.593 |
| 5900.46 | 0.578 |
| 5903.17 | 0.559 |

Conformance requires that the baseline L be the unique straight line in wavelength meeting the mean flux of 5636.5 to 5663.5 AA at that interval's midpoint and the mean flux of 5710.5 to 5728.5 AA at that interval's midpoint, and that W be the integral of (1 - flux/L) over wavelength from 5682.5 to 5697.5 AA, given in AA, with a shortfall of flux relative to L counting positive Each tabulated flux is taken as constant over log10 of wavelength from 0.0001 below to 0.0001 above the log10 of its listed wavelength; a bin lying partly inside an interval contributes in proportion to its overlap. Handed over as -2.0 AA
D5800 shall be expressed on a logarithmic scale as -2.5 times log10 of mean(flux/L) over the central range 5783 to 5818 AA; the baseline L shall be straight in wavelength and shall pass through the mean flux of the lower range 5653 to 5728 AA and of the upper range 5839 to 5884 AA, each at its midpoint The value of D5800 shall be 0.02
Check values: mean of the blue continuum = 0.519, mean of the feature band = 0.531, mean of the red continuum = 0.554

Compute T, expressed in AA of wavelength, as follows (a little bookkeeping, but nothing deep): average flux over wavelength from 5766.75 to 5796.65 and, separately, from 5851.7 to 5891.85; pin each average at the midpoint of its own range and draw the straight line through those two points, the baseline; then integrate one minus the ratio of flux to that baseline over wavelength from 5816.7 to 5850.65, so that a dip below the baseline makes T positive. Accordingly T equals 1.24 AA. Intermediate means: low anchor 0.514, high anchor 0.564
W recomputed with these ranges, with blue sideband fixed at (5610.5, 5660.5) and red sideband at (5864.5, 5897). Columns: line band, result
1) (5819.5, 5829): 0.4 AA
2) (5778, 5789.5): 0.8 AA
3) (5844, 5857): 0.4 AA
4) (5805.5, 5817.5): 0.3 AA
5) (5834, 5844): 0.7 AA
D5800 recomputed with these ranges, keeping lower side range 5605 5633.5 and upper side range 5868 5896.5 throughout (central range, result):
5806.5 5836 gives 0.056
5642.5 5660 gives -0.027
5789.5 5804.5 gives 0.051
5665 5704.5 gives -0.014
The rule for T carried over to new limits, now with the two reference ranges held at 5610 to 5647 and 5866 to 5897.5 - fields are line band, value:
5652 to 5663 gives -0.4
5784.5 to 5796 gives 0.7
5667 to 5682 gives -0.3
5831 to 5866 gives 1.5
